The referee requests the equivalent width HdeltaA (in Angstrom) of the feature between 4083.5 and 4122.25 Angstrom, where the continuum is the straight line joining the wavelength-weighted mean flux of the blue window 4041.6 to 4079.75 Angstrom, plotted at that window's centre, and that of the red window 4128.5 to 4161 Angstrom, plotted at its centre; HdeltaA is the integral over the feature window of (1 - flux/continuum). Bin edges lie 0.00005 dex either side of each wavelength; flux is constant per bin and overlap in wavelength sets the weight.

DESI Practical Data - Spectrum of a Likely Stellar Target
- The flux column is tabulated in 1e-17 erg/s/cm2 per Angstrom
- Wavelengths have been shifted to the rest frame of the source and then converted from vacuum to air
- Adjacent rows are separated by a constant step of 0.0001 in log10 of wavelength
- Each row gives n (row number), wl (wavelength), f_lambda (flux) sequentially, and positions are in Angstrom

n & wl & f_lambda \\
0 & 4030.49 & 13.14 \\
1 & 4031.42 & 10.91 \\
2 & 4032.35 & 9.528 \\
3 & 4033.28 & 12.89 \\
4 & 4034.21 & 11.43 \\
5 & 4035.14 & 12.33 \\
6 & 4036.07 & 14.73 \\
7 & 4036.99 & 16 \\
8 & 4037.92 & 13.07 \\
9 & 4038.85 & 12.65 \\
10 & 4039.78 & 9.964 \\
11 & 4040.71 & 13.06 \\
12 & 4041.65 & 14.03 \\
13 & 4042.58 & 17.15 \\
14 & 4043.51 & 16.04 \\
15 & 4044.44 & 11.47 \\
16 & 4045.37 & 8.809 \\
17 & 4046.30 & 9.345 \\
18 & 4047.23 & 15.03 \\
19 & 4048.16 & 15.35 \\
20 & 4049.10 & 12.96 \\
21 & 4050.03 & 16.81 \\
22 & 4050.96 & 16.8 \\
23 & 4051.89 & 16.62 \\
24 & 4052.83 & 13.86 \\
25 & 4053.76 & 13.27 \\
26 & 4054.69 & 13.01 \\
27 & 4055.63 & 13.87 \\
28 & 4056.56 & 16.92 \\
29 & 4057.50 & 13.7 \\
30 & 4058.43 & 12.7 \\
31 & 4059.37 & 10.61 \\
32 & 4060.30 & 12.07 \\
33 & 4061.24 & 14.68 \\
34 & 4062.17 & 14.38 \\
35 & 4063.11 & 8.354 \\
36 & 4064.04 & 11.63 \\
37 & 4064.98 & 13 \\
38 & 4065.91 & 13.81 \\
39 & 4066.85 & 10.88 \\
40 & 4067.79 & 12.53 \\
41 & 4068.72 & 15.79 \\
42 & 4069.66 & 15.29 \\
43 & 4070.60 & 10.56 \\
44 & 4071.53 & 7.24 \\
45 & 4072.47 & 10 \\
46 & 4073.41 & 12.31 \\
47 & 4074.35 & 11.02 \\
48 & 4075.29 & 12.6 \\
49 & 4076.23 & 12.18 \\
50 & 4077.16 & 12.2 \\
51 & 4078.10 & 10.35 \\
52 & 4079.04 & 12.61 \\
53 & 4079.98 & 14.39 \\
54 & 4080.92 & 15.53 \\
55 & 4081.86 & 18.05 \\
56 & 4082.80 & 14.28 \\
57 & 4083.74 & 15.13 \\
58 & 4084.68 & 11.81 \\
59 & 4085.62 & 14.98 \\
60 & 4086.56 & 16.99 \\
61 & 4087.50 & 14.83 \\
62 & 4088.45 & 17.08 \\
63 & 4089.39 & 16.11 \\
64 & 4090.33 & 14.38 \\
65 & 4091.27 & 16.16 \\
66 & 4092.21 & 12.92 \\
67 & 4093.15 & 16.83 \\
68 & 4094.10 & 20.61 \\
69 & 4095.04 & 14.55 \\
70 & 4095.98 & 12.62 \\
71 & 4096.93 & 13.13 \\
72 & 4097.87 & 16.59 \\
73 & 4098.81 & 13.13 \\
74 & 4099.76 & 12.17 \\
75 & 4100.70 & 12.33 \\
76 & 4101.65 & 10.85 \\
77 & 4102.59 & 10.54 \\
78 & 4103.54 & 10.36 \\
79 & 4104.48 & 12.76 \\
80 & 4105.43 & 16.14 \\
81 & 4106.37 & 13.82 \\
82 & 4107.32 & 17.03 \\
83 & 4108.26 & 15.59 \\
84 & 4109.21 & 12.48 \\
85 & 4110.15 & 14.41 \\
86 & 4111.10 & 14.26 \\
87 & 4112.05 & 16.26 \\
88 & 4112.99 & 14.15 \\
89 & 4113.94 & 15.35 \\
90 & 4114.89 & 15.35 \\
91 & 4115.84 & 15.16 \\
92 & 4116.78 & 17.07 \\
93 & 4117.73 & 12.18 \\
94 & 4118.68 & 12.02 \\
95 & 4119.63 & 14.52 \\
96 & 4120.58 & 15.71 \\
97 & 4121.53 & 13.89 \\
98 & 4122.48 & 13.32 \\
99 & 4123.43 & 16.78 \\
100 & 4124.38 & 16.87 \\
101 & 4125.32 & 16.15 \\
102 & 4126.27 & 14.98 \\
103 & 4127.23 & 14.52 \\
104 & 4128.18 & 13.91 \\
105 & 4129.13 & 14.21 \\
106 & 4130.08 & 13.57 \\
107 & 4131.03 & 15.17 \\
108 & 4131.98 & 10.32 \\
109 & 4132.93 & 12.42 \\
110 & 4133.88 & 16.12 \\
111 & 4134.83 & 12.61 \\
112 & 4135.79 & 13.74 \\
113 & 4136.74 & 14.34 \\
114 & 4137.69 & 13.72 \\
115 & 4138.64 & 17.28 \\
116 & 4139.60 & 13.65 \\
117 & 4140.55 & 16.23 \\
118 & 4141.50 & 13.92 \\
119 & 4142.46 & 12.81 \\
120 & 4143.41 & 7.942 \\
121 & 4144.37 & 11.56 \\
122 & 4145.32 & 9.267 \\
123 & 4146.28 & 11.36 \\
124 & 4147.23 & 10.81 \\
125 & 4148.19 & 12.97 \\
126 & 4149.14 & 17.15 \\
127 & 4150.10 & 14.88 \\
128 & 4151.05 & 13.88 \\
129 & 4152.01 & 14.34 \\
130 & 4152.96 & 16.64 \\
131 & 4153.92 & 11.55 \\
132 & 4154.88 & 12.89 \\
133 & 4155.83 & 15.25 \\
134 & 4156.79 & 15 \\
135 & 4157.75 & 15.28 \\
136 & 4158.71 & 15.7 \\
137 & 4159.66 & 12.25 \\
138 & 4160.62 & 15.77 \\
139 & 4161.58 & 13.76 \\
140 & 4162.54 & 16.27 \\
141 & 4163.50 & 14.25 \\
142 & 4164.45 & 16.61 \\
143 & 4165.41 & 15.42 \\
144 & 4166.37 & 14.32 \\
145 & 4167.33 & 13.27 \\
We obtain -3.26 Angstrom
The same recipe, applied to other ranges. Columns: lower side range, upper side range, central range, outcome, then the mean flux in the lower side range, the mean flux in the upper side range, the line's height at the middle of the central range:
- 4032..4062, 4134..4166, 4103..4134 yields -1.4 Angstrom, 13.5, 13.9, 13.8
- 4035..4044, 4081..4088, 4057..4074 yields 2.8 Angstrom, 14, 15.2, 14.7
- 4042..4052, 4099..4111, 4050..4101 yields -0.2 Angstrom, 14.1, 13.2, 13.7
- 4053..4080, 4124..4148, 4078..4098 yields -3.6 Angstrom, 12.5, 13.5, 12.8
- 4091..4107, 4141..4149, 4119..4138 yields -2.9 Angstrom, 13.9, 11.6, 12.4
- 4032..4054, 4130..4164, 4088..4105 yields -0.5 Angstrom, 13.5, 13.7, 13.6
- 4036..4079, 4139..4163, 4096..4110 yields 0.0 Angstrom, 13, 13.7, 13.3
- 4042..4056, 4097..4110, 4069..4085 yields 1.1 Angstrom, 14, 13.4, 13.7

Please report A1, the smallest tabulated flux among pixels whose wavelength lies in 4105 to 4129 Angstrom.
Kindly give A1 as 12.02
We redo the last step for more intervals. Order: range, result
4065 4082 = 7.24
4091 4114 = 10.36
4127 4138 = 10.32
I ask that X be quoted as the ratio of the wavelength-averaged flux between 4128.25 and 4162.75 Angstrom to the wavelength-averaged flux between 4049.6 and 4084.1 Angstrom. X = 1.0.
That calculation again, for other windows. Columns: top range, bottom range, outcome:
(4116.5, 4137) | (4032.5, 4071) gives 1.07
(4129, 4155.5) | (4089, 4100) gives 0.89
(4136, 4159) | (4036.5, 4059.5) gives 0.99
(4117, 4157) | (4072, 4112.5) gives 0.99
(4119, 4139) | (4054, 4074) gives 1.15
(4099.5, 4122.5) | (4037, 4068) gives 1.05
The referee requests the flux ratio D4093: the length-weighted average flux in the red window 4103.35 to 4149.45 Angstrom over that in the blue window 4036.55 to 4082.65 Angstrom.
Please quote 1.1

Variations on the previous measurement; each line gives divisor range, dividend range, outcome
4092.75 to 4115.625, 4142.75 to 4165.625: 0.97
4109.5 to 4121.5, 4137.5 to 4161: 0.93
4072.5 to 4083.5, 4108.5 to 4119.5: 1.10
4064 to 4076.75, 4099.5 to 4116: 1.15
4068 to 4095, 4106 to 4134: 1.04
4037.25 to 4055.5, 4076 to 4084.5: 1.01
